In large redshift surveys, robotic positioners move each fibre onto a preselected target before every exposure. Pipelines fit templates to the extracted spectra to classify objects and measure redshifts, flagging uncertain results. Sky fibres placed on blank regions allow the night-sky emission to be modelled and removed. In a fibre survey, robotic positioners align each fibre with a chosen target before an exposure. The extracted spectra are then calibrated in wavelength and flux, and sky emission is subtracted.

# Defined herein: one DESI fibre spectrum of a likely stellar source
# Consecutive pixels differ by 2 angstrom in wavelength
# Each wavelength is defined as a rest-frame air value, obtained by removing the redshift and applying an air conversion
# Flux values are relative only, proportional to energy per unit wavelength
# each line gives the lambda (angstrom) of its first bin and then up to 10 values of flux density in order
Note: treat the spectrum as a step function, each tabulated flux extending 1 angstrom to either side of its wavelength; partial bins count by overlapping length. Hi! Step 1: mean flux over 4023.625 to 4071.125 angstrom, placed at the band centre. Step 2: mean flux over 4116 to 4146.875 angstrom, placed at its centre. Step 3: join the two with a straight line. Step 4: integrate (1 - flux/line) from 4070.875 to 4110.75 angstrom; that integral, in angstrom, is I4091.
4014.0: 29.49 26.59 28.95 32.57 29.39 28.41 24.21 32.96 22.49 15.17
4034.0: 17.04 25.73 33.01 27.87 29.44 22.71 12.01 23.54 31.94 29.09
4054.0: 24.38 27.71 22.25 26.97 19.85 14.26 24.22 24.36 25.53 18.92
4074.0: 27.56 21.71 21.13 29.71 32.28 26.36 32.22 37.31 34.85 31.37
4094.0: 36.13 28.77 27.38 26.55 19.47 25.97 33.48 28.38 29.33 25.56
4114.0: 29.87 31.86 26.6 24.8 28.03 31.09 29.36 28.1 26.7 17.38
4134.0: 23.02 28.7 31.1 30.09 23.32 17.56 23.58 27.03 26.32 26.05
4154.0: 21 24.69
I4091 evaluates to -5.0 angstrom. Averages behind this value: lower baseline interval 24.3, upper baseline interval 26.2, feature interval 28.4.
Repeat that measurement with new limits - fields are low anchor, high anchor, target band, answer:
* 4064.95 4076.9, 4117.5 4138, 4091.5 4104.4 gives -1.47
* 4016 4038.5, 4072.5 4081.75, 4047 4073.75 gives 1.50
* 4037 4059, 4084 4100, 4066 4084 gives 2.66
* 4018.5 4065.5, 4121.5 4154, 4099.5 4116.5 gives -1.42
